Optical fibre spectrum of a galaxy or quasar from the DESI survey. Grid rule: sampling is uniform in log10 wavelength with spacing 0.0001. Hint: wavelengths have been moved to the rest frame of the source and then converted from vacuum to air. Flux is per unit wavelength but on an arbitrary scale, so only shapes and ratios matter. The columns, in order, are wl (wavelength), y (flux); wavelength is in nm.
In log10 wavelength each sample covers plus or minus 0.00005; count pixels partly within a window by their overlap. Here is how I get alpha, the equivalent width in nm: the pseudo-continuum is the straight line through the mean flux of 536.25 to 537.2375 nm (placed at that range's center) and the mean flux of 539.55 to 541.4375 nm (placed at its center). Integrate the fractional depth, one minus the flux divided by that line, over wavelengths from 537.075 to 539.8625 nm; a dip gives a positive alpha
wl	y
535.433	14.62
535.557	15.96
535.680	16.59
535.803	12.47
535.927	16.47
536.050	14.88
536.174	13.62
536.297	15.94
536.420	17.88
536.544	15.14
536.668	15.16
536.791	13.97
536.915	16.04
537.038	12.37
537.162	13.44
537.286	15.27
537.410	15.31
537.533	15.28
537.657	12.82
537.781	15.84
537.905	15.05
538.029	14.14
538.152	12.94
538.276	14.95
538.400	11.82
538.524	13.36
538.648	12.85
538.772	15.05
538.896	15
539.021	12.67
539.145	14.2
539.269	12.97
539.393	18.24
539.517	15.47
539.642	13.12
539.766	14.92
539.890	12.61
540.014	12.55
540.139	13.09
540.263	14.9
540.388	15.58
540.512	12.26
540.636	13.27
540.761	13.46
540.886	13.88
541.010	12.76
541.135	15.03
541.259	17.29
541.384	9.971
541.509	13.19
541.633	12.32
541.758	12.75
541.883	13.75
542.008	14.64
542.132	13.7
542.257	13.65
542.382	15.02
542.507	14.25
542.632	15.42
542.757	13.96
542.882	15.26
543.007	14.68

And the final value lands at 0.02 nm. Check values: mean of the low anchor 15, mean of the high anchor 13.7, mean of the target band 14.3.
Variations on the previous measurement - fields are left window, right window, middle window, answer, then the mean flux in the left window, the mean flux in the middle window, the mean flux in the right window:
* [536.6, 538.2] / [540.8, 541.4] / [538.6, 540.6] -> 0.02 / 14.5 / 14.1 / 14.1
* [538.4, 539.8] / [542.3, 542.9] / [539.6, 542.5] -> 0.17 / 14.2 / 13.7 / 14.7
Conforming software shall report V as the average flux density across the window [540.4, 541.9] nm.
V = 13.4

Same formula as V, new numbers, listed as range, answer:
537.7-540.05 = 14.1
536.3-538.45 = 14.6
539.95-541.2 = 13.7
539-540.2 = 14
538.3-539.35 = 13.6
